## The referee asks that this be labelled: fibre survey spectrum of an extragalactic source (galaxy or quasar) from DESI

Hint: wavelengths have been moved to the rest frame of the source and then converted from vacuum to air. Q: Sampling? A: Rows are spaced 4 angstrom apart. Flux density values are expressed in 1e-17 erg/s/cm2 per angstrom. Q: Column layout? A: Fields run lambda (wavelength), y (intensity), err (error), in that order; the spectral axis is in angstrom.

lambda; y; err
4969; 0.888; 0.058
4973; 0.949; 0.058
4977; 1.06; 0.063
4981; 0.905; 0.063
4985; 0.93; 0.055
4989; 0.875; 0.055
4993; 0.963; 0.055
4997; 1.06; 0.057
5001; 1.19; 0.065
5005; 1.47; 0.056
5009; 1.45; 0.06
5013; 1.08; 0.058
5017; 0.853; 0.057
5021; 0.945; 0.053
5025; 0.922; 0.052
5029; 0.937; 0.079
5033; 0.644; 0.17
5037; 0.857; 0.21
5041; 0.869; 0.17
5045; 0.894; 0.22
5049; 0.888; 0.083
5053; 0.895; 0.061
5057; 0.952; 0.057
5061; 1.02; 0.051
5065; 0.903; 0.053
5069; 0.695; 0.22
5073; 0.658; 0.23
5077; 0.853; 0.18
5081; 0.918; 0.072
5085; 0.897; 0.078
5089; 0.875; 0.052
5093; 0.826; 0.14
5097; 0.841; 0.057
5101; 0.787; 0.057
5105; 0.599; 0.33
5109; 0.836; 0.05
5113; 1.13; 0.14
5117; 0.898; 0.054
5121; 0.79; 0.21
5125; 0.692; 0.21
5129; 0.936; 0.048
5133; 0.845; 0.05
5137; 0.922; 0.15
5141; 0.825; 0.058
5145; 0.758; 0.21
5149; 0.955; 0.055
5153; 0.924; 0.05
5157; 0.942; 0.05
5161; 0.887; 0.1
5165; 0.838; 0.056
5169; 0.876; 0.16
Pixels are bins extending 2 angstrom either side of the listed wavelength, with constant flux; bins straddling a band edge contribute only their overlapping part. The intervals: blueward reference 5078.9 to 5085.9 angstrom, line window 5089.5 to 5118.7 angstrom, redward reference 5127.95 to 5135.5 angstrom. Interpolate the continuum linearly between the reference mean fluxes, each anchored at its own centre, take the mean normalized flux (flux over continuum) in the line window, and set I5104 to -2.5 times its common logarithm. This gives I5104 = 0.07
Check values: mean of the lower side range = 0.908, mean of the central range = 0.846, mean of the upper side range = 0.887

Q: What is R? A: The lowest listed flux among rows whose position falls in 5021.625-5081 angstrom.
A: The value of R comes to 0.644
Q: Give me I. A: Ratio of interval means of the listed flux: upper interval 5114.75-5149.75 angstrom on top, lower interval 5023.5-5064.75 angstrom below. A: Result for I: 1.0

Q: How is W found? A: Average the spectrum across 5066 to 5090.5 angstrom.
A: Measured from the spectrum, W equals 0.818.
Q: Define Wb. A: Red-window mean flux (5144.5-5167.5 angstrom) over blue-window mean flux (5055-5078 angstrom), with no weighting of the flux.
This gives 1.05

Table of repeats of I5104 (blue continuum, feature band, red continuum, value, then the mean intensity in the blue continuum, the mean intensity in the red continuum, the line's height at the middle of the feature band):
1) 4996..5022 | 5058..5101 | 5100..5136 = 0.125 mag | 1.16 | 0.839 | 0.952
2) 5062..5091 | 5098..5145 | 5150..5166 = 0.045 mag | 0.835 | 0.905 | 0.874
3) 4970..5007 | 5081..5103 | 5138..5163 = 0.107 mag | 1.04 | 0.883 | 0.94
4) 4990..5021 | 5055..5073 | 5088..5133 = 0.120 mag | 1.13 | 0.837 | 0.967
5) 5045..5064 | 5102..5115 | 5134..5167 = 0.065 mag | 0.932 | 0.88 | 0.903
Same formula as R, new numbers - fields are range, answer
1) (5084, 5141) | 0.599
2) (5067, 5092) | 0.658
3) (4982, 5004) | 0.875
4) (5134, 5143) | 0.825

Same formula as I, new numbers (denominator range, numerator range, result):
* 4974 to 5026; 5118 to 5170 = 0.82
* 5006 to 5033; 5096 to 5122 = 0.83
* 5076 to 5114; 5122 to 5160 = 1.02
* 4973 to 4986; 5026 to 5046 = 0.87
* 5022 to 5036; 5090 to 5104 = 0.96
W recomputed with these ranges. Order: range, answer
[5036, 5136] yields 0.855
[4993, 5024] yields 1.13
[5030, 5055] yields 0.845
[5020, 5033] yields 0.889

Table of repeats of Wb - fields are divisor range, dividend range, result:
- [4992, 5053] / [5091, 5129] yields 0.83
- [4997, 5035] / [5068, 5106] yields 0.76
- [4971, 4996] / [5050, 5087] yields 0.91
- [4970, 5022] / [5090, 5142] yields 0.80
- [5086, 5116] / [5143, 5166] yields 1.05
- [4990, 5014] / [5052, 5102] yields 0.72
